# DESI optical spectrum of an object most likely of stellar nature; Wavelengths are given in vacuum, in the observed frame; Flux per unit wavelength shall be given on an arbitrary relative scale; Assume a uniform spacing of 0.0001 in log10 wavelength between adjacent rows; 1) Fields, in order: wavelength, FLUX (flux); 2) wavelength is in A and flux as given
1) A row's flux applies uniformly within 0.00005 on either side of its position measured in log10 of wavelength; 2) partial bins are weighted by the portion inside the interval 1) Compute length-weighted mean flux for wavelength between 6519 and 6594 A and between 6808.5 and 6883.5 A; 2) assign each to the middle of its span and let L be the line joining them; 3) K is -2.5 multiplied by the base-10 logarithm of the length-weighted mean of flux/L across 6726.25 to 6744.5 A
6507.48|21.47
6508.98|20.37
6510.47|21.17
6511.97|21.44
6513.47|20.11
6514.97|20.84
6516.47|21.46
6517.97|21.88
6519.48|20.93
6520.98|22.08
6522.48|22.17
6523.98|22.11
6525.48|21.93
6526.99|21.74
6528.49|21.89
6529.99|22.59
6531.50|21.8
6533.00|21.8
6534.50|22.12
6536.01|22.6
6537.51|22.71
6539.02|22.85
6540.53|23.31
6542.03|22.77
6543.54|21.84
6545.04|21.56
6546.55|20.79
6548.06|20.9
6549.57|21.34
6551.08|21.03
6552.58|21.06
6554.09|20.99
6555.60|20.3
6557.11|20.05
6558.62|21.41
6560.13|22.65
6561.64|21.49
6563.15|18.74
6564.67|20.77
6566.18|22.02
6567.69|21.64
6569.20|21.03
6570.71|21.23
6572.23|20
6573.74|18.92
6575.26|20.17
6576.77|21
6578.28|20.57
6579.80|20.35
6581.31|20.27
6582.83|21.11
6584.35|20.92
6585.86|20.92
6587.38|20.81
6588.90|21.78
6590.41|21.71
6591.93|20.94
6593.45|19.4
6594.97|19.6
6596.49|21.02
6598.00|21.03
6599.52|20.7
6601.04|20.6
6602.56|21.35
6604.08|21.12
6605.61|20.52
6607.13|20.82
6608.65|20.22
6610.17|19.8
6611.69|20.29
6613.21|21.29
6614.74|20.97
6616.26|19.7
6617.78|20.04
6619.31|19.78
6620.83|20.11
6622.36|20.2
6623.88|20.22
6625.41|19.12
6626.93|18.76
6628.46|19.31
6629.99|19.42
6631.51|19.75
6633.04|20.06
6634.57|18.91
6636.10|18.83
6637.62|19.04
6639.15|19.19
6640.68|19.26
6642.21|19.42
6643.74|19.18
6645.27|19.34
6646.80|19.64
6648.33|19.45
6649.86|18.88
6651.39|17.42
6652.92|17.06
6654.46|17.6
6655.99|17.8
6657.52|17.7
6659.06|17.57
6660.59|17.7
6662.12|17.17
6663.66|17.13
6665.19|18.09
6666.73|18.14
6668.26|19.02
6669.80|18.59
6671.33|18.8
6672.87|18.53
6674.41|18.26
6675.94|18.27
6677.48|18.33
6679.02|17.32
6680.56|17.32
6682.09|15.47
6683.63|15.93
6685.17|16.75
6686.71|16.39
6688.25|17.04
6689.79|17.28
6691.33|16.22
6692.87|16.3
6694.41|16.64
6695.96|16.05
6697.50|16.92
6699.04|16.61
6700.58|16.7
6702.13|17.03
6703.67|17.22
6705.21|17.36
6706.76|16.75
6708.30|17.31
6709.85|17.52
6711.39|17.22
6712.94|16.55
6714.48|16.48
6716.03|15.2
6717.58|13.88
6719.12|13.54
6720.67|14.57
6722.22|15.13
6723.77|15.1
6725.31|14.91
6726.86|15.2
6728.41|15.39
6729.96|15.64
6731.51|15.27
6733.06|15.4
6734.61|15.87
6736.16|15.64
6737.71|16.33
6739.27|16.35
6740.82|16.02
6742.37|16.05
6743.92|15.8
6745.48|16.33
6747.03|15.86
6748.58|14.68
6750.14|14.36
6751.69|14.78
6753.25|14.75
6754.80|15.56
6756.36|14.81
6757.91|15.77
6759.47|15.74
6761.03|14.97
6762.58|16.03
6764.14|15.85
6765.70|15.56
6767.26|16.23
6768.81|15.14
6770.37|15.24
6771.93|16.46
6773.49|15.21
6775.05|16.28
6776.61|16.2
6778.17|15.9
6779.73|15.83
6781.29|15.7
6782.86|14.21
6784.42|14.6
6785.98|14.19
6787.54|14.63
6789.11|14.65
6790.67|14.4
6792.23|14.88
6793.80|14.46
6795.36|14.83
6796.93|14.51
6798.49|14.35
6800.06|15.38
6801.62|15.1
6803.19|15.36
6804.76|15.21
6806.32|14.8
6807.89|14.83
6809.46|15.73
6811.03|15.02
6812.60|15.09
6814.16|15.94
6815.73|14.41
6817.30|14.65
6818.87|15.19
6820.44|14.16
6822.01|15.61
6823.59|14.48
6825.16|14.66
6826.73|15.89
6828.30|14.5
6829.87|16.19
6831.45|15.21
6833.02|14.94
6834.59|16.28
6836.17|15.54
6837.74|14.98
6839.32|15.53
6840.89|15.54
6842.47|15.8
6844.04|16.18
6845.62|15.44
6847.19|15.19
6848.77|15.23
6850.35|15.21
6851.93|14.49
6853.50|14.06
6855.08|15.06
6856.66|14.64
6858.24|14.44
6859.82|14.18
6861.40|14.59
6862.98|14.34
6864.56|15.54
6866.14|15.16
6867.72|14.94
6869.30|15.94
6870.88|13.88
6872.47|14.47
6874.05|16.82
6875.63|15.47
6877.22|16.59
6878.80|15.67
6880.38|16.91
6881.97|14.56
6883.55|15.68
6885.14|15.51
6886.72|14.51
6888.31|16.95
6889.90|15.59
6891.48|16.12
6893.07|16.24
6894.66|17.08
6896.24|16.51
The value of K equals 0.12 mag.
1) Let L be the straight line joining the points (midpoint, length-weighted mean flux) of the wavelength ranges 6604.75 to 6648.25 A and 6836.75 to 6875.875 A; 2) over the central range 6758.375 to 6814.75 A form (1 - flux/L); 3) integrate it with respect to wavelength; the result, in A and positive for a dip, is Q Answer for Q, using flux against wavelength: 4.3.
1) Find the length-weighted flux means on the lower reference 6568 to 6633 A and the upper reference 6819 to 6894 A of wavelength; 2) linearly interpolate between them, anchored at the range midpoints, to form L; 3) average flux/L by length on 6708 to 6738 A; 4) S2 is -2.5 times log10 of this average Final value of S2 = 0.16 mag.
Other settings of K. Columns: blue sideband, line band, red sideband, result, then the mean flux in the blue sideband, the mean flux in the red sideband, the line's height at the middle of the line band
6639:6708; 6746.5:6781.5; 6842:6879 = 0.06 mag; 17.6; 15.1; 16.4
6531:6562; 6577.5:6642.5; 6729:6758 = -0.03 mag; 21.7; 15.5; 19.7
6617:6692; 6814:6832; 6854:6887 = 0.06 mag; 18.4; 15.2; 15.9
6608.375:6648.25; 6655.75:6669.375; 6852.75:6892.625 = 0.07 mag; 19.7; 15.3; 19.1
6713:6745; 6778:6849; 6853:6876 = 0.00 mag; 15.4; 14.9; 15.1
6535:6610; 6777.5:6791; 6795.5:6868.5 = 0.09 mag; 21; 15.1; 16.2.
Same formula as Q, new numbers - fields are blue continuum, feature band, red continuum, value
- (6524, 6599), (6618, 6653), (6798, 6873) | 0.49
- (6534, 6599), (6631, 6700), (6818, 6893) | 4.38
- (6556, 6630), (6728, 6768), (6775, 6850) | 2.75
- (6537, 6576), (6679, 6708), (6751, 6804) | 1.32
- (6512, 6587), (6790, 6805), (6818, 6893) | 1.45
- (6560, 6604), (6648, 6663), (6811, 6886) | 1.13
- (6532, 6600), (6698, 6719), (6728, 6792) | 0.56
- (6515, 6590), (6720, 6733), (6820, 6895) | 1.99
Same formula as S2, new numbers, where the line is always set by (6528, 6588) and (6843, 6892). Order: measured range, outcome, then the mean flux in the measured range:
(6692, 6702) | 0.12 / 16.6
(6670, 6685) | 0.08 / 17.6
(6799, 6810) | 0.09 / 15.2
